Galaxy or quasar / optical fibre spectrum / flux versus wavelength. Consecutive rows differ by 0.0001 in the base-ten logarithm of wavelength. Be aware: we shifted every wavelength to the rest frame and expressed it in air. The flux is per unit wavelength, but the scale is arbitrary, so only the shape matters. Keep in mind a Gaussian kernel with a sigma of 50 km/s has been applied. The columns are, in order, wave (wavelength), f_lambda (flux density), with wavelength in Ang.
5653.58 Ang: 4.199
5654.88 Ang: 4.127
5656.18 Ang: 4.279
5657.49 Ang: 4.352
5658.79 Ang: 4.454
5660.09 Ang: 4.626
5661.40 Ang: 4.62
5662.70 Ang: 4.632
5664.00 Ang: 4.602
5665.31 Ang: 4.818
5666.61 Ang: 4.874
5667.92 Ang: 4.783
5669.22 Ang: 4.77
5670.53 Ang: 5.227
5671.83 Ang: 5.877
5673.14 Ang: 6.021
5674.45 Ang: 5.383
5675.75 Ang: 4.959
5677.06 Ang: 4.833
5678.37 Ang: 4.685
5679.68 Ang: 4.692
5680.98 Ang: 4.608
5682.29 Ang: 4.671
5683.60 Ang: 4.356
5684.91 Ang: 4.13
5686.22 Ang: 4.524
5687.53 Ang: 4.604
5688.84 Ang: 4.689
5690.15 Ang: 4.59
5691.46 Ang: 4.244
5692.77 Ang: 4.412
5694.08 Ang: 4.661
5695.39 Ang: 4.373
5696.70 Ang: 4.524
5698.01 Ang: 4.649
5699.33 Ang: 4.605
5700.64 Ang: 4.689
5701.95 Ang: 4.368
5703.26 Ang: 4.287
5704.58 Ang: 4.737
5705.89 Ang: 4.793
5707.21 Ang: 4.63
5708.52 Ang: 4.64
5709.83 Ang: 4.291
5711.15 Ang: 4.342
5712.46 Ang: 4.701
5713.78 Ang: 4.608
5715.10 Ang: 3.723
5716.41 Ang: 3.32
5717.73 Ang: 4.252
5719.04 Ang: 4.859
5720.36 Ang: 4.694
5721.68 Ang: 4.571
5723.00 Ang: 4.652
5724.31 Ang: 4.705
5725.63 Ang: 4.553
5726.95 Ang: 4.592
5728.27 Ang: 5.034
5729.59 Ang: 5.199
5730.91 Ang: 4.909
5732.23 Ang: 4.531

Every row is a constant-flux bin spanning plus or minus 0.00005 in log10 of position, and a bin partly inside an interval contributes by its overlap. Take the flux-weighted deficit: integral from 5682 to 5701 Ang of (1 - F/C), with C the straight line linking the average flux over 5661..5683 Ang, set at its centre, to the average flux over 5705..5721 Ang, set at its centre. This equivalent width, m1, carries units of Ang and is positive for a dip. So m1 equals 0.7 Ang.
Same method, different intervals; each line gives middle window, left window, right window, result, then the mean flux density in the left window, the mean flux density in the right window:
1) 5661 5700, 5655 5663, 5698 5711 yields -2.1 Ang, 4.46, 4.55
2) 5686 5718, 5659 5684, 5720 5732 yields 2.4 Ang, 4.89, 4.76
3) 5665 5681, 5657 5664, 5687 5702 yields -1.8 Ang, 4.55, 4.54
